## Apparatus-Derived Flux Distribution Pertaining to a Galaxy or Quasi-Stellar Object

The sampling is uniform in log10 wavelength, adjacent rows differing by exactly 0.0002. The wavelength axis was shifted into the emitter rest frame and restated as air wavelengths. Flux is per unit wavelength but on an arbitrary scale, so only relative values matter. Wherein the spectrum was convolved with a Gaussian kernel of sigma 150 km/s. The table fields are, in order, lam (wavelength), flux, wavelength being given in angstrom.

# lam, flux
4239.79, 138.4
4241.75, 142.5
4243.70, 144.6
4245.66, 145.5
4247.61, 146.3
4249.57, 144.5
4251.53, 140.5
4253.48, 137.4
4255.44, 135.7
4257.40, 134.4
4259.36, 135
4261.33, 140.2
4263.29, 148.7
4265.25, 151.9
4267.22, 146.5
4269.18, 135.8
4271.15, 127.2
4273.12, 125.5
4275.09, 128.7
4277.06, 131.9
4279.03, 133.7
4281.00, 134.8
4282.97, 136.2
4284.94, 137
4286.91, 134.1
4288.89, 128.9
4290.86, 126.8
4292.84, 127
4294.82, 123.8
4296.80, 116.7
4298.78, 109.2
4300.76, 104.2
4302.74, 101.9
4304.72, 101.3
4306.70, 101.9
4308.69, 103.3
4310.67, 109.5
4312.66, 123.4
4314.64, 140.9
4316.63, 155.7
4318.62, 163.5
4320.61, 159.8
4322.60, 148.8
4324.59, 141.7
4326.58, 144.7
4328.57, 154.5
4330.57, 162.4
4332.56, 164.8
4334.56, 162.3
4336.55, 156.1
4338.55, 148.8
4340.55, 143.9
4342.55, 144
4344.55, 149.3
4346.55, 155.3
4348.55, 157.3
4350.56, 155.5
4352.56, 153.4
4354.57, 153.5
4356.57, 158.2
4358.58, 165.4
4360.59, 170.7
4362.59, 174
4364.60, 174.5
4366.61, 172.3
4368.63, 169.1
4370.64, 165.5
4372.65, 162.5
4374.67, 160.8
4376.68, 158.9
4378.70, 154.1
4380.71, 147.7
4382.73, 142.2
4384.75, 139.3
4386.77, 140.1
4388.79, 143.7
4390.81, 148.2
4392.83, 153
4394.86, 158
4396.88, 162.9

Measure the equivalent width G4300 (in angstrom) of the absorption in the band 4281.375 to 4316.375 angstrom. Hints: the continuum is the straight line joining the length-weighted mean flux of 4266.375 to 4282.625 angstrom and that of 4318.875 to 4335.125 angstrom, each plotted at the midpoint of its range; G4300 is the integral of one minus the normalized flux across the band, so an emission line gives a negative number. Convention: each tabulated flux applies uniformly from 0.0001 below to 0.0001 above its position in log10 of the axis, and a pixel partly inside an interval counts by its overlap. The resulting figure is 5.6 angstrom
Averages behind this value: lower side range 133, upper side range 155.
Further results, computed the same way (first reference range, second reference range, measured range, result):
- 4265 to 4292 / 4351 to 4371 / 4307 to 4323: 1.28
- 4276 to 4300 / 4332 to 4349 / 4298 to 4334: 2.20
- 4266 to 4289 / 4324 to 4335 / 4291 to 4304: 2.51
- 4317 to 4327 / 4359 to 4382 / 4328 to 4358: 0.52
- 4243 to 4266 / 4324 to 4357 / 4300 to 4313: 3.77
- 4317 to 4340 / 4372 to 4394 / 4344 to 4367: -1.38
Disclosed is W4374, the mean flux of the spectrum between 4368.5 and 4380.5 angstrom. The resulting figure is 160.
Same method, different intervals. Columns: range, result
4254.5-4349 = 136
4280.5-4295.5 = 131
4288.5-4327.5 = 127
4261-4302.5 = 130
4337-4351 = 151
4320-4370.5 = 158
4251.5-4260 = 136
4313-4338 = 154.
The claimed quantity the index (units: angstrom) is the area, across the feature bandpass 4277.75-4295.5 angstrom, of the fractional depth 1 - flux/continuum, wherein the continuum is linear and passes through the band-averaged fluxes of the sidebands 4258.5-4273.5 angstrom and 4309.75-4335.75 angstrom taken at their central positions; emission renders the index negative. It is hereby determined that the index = 1.4 angstrom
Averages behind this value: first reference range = 139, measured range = 132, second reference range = 149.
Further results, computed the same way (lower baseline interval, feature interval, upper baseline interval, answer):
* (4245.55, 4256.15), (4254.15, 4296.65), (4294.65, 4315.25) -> -2.1 angstrom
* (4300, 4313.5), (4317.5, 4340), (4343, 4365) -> -4.1 angstrom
